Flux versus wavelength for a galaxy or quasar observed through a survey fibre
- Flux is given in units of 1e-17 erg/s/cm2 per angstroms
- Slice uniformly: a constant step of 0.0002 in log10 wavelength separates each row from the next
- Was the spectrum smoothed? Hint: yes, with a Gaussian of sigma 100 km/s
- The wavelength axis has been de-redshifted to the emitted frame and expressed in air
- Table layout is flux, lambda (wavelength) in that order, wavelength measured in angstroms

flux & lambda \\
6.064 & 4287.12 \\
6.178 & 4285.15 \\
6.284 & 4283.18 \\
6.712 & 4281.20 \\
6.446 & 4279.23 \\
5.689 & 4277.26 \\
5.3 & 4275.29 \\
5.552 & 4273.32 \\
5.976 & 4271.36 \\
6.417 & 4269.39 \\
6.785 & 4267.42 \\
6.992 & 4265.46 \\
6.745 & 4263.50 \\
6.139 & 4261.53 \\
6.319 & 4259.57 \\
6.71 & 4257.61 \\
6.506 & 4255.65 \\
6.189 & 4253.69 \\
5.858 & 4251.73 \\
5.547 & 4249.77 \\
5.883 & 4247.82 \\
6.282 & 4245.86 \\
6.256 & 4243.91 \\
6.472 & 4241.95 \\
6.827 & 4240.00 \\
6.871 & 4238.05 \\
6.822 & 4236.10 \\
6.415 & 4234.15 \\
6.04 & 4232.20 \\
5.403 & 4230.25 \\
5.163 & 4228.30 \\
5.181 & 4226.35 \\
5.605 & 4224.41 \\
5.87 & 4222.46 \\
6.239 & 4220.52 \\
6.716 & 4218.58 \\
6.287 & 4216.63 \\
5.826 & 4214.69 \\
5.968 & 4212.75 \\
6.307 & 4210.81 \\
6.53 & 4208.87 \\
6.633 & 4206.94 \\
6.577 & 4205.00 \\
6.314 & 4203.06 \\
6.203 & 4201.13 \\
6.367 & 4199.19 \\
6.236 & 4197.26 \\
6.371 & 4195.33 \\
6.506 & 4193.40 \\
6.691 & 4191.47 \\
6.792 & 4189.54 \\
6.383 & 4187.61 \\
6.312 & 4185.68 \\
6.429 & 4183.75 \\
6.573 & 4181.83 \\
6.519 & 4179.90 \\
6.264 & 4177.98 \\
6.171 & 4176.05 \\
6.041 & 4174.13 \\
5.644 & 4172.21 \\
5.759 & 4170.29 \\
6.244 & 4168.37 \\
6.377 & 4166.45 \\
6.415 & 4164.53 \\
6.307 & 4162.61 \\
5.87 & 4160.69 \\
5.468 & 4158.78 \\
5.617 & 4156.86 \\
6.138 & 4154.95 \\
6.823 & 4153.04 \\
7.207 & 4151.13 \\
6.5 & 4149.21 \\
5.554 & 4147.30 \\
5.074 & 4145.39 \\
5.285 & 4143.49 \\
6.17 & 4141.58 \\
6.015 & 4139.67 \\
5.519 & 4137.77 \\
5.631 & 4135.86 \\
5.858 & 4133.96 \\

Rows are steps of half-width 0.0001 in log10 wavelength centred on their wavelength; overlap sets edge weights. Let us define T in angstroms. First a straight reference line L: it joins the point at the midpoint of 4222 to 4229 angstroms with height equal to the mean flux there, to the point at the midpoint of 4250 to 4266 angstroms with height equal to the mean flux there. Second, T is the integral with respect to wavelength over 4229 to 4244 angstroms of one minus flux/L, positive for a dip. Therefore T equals -1.6 angstroms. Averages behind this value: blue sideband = 5.43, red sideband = 6.37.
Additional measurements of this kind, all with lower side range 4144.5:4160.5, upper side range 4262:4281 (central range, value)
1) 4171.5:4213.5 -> -1.8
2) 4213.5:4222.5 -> -0.1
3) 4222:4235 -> 1.1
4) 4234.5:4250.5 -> -0.5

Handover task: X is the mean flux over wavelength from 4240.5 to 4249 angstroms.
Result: 6.24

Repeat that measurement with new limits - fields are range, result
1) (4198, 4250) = 6.18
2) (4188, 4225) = 6.33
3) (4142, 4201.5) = 6.2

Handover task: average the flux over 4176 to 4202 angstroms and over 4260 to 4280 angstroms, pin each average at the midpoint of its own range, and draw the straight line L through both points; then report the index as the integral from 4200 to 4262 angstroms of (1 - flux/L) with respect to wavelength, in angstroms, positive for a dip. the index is 1.2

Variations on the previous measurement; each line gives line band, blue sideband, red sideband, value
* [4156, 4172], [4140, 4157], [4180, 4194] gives 0.7 angstroms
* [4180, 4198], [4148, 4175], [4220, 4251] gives -1.1 angstroms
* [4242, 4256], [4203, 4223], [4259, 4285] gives 0.4 angstroms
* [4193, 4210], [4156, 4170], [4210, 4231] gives -1.4 angstroms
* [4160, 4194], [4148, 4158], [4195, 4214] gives 0.5 angstroms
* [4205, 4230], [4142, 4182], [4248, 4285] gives 0.5 angstroms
